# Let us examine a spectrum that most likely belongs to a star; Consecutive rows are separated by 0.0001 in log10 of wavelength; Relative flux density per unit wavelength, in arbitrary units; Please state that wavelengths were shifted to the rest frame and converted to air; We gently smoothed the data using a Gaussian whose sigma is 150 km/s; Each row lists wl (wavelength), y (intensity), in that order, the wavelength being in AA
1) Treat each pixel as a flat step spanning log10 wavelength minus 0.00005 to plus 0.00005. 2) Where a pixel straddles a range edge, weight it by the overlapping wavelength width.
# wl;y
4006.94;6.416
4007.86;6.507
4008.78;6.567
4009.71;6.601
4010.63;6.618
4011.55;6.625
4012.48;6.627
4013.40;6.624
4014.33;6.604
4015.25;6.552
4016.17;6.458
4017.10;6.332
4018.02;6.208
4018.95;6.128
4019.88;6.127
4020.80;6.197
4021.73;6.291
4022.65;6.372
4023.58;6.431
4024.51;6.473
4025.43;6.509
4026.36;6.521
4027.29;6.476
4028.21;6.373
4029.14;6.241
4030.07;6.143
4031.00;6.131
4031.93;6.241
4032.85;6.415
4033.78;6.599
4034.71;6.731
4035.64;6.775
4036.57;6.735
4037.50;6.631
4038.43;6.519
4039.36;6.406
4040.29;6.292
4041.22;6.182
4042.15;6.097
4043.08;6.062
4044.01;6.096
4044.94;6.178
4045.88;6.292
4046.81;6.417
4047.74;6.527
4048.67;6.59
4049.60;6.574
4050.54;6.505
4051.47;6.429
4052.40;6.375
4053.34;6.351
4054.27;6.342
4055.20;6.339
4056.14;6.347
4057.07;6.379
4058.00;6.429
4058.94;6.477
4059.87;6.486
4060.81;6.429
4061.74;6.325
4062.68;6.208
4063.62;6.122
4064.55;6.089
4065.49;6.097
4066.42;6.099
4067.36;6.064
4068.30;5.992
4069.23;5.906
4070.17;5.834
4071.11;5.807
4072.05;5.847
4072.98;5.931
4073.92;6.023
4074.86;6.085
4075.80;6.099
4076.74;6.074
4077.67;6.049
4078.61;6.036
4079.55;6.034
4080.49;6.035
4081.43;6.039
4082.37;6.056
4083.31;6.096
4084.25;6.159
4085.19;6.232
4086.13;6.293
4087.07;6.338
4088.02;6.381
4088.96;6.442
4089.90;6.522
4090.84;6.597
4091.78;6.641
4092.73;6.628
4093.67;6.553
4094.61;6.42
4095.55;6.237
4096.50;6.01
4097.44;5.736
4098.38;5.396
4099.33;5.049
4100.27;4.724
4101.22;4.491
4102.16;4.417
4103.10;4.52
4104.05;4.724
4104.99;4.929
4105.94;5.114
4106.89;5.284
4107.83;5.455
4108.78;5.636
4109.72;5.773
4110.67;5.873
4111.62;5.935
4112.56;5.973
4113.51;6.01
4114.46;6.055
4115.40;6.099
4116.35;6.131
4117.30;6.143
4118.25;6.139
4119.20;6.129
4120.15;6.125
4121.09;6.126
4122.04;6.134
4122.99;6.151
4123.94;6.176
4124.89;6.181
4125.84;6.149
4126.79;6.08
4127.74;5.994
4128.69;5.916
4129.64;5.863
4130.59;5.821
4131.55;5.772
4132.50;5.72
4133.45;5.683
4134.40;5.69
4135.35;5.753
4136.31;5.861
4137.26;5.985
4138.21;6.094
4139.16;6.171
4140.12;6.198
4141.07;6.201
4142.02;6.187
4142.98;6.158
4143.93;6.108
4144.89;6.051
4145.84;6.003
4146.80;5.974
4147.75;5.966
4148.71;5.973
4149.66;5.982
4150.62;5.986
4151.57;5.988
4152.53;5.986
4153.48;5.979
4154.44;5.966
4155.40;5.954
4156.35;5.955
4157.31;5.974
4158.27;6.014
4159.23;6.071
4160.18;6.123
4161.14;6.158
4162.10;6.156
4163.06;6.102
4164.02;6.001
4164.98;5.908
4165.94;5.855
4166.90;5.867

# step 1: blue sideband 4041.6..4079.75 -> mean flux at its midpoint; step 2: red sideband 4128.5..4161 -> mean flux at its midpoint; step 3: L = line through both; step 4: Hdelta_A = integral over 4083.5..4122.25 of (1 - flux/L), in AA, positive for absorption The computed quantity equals 1.6 AA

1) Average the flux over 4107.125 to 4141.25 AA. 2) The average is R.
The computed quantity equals 5.97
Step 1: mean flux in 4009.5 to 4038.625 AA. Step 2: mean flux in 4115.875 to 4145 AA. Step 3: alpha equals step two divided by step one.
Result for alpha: 0.93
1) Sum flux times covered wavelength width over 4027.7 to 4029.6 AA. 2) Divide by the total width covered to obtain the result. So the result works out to 6.33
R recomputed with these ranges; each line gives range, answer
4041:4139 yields 6.01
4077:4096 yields 6.29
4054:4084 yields 6.13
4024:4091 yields 6.28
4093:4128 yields 5.74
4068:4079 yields 5.98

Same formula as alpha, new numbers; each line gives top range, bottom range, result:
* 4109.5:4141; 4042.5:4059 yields 0.94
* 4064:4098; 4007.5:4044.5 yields 0.96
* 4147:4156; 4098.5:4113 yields 1.15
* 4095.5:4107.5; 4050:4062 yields 0.79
